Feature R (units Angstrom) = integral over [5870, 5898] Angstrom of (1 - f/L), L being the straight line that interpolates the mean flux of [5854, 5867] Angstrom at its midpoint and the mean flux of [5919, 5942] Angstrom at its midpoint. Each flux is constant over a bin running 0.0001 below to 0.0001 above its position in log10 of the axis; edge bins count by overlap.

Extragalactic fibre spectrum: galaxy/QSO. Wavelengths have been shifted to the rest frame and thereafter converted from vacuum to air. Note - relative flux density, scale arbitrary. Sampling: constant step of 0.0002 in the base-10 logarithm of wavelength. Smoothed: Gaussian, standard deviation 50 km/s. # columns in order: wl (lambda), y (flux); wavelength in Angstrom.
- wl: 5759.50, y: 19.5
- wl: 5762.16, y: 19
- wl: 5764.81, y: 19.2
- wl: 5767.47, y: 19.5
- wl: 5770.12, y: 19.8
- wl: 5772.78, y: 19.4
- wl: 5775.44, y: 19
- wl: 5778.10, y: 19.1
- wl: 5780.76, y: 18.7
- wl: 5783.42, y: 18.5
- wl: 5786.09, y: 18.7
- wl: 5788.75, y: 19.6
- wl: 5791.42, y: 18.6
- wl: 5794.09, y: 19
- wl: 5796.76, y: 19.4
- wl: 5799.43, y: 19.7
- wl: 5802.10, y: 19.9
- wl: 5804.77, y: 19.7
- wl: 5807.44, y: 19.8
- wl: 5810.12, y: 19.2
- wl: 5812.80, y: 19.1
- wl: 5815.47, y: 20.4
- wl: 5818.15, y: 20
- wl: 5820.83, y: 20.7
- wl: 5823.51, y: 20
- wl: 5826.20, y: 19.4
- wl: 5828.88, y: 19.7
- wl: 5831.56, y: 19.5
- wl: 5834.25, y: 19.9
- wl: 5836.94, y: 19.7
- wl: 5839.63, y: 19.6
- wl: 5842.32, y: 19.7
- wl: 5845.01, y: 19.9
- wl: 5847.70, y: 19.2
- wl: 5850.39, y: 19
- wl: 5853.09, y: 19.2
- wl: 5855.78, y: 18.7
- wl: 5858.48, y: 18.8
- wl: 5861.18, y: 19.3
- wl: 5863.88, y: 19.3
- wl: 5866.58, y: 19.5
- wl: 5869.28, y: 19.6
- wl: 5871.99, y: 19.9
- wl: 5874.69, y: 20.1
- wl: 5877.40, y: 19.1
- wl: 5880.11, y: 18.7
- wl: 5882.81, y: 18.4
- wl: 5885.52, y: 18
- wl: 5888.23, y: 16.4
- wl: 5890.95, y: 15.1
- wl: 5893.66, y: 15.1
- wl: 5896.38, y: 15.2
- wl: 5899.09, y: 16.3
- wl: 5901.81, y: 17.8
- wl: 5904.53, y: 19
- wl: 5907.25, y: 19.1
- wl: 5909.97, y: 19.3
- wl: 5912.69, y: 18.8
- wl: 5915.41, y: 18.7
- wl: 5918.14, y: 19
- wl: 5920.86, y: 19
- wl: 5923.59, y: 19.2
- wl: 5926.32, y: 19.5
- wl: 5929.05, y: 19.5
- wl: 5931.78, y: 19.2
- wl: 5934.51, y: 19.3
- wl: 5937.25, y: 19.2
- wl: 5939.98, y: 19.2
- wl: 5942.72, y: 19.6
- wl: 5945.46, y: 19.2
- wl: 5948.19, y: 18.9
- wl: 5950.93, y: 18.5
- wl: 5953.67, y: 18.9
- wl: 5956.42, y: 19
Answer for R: 2.2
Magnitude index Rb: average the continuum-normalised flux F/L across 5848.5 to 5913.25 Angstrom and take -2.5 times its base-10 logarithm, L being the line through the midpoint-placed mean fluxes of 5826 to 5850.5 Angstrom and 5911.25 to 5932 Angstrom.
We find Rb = 0.060 mag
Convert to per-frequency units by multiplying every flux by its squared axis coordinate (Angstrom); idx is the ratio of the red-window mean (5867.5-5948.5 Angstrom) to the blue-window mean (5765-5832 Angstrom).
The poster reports 1.0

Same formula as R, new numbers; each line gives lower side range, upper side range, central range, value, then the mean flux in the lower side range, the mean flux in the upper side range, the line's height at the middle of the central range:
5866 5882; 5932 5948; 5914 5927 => 0.2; 19.4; 19.3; 19.3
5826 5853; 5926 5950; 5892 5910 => 2.0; 19.6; 19.3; 19.4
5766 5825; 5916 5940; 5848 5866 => 0.2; 19.4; 19.2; 19.3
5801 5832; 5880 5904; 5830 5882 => -3.5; 19.8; 16.8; 18.2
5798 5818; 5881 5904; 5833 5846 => -0.8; 19.7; 16.7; 18.6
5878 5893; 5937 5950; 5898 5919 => -0.5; 17.3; 19.2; 18.1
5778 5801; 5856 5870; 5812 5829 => -0.7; 19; 19.2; 19.1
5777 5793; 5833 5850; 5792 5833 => -0.9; 18.9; 19.6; 19.2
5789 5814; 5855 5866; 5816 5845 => -0.9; 19.4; 19.1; 19.2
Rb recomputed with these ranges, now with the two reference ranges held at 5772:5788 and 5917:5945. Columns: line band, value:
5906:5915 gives 0.01 mag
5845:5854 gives -0.01 mag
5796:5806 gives -0.04 mag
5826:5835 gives -0.03 mag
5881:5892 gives 0.12 mag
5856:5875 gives -0.02 mag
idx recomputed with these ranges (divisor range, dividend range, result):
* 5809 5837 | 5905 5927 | 0.99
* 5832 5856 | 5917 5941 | 1.02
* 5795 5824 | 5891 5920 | 0.93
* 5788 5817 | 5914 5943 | 1.03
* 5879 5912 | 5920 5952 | 1.12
